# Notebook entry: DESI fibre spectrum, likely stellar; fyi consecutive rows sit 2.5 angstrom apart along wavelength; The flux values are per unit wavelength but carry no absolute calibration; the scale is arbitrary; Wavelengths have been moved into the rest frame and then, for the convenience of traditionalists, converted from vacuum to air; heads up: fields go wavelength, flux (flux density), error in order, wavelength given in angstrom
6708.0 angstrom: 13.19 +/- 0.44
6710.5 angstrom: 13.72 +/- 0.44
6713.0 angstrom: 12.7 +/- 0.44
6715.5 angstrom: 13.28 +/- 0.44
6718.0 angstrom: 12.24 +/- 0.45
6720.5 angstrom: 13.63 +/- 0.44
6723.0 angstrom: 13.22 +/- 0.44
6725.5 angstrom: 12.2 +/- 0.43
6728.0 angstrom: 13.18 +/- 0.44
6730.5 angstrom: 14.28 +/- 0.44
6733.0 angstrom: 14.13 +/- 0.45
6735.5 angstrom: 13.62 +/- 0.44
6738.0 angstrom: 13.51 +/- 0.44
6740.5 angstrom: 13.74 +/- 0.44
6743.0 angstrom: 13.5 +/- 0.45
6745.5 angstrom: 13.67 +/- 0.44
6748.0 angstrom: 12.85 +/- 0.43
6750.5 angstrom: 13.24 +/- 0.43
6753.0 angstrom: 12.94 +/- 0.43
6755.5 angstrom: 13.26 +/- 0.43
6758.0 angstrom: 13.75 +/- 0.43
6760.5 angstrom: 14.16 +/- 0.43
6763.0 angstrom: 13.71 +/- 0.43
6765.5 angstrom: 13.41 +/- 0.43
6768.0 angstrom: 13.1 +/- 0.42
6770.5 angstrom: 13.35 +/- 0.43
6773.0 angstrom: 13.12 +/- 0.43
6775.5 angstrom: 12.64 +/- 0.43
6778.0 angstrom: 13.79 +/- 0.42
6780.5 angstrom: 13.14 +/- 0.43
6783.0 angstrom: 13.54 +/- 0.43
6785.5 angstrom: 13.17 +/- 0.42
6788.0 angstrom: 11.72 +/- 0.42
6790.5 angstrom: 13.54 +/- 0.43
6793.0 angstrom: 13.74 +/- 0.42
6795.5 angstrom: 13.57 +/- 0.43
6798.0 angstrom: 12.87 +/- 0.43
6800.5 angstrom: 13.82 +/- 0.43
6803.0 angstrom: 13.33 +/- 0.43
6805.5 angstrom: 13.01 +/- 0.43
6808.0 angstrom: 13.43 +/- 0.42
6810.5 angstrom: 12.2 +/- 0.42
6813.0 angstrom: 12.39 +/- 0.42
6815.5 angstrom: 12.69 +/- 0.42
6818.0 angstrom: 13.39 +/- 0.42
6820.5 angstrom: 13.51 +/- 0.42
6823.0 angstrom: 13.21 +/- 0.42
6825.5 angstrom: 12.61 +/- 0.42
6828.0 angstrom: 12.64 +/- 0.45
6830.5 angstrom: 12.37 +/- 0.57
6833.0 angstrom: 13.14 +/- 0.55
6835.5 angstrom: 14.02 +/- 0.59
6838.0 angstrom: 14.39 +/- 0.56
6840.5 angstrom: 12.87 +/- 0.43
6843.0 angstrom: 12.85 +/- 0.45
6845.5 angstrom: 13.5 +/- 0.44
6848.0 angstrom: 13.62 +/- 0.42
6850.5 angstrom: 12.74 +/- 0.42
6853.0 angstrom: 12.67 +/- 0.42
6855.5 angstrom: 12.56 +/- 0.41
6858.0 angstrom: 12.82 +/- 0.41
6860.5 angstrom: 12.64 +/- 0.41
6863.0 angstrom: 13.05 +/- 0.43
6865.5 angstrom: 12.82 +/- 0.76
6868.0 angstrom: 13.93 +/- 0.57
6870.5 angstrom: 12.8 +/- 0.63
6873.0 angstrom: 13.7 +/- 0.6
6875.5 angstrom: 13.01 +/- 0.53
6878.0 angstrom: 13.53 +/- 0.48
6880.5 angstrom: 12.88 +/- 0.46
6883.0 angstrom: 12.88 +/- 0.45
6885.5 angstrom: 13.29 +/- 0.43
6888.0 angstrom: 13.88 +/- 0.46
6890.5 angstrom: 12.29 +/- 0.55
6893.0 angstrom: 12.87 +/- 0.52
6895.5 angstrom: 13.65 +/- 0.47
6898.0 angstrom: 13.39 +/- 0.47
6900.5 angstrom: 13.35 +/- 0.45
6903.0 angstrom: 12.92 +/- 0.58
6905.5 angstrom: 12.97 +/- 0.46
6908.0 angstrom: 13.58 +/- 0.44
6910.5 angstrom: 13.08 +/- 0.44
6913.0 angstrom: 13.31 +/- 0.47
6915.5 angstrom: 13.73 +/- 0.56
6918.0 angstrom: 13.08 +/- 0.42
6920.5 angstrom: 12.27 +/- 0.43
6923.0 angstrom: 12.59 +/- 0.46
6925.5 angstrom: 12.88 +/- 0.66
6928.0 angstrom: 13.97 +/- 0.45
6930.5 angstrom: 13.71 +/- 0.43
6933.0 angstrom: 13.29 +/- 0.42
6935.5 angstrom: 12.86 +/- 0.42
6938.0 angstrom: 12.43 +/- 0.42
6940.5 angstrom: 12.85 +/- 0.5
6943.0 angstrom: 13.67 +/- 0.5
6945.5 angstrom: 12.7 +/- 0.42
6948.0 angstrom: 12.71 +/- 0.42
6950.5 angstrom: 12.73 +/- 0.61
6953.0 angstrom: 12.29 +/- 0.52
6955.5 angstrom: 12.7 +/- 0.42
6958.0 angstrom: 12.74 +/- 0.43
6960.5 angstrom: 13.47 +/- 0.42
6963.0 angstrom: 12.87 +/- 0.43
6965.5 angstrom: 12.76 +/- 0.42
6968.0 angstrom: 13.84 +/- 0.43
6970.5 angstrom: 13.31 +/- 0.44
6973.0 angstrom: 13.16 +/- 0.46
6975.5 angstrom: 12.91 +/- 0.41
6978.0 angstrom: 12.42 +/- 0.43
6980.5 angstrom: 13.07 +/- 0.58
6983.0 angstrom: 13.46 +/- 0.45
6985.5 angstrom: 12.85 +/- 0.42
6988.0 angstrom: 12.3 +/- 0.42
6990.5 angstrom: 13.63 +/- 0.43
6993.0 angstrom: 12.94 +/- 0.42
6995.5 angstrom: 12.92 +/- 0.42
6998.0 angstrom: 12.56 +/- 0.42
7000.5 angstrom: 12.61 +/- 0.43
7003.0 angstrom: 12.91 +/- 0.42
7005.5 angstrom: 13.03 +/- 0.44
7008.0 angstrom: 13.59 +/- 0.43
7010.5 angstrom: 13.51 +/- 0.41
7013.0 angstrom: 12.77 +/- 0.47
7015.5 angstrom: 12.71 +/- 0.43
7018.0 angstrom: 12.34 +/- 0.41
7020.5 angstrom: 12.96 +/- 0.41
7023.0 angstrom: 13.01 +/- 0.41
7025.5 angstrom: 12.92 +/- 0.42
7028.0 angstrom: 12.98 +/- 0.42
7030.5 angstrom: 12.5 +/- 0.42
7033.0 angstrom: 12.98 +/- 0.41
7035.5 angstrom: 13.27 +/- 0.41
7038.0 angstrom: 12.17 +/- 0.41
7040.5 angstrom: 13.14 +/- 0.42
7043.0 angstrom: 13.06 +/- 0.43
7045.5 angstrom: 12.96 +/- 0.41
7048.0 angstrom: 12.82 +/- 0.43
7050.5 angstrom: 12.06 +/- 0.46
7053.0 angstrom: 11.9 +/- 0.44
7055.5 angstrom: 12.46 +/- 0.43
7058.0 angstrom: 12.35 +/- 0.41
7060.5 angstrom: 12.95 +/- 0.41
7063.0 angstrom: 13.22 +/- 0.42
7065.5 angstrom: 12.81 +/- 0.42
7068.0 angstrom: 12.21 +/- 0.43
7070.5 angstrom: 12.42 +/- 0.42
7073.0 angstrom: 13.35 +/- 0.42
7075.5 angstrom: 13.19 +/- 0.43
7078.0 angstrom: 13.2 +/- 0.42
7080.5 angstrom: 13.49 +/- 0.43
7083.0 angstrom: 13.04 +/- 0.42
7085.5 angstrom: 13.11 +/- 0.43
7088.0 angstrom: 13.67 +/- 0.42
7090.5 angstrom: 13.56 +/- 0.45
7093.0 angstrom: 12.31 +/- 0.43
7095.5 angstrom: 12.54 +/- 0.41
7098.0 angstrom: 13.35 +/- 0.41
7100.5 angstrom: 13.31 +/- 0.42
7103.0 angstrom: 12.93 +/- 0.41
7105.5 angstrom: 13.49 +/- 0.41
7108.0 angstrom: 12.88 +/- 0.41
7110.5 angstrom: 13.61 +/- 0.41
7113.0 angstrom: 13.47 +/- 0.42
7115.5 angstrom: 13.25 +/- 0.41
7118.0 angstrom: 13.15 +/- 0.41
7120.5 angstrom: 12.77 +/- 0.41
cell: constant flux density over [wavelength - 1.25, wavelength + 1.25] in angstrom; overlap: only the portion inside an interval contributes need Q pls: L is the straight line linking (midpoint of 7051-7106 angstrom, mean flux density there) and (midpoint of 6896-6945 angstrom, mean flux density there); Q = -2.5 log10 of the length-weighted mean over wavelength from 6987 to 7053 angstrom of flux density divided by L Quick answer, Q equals 0.01 mag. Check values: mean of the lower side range 13.2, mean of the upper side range 12.9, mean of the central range 12.9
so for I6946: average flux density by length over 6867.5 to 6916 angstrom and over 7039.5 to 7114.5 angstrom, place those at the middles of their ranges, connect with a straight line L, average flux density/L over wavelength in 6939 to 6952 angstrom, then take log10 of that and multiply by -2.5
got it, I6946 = 0.02 mag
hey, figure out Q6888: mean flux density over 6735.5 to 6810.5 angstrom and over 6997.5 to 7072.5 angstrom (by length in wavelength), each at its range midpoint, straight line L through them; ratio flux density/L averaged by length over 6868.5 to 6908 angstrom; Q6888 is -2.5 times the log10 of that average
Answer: -0.01 mag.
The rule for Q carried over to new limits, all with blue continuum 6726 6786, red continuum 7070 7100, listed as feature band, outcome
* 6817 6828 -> 0.02 mag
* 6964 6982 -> 0.01 mag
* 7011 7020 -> 0.04 mag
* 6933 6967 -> 0.03 mag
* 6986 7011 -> 0.02 mag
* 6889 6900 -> 0.02 mag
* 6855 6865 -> 0.05 mag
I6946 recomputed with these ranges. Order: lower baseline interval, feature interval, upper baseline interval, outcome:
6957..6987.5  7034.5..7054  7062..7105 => 0.03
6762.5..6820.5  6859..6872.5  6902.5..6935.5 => 0.01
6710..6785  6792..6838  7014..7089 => 0.01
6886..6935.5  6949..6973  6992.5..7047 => 0.01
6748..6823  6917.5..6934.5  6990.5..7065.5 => -0.01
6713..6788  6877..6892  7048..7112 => 0.00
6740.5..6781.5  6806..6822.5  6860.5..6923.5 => 0.03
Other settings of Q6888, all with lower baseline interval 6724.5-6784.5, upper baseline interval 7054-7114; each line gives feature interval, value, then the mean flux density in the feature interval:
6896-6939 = 0.01 mag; 13.2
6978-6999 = 0.02 mag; 12.9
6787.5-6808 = 0.01 mag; 13.3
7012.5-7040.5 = 0.03 mag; 12.8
